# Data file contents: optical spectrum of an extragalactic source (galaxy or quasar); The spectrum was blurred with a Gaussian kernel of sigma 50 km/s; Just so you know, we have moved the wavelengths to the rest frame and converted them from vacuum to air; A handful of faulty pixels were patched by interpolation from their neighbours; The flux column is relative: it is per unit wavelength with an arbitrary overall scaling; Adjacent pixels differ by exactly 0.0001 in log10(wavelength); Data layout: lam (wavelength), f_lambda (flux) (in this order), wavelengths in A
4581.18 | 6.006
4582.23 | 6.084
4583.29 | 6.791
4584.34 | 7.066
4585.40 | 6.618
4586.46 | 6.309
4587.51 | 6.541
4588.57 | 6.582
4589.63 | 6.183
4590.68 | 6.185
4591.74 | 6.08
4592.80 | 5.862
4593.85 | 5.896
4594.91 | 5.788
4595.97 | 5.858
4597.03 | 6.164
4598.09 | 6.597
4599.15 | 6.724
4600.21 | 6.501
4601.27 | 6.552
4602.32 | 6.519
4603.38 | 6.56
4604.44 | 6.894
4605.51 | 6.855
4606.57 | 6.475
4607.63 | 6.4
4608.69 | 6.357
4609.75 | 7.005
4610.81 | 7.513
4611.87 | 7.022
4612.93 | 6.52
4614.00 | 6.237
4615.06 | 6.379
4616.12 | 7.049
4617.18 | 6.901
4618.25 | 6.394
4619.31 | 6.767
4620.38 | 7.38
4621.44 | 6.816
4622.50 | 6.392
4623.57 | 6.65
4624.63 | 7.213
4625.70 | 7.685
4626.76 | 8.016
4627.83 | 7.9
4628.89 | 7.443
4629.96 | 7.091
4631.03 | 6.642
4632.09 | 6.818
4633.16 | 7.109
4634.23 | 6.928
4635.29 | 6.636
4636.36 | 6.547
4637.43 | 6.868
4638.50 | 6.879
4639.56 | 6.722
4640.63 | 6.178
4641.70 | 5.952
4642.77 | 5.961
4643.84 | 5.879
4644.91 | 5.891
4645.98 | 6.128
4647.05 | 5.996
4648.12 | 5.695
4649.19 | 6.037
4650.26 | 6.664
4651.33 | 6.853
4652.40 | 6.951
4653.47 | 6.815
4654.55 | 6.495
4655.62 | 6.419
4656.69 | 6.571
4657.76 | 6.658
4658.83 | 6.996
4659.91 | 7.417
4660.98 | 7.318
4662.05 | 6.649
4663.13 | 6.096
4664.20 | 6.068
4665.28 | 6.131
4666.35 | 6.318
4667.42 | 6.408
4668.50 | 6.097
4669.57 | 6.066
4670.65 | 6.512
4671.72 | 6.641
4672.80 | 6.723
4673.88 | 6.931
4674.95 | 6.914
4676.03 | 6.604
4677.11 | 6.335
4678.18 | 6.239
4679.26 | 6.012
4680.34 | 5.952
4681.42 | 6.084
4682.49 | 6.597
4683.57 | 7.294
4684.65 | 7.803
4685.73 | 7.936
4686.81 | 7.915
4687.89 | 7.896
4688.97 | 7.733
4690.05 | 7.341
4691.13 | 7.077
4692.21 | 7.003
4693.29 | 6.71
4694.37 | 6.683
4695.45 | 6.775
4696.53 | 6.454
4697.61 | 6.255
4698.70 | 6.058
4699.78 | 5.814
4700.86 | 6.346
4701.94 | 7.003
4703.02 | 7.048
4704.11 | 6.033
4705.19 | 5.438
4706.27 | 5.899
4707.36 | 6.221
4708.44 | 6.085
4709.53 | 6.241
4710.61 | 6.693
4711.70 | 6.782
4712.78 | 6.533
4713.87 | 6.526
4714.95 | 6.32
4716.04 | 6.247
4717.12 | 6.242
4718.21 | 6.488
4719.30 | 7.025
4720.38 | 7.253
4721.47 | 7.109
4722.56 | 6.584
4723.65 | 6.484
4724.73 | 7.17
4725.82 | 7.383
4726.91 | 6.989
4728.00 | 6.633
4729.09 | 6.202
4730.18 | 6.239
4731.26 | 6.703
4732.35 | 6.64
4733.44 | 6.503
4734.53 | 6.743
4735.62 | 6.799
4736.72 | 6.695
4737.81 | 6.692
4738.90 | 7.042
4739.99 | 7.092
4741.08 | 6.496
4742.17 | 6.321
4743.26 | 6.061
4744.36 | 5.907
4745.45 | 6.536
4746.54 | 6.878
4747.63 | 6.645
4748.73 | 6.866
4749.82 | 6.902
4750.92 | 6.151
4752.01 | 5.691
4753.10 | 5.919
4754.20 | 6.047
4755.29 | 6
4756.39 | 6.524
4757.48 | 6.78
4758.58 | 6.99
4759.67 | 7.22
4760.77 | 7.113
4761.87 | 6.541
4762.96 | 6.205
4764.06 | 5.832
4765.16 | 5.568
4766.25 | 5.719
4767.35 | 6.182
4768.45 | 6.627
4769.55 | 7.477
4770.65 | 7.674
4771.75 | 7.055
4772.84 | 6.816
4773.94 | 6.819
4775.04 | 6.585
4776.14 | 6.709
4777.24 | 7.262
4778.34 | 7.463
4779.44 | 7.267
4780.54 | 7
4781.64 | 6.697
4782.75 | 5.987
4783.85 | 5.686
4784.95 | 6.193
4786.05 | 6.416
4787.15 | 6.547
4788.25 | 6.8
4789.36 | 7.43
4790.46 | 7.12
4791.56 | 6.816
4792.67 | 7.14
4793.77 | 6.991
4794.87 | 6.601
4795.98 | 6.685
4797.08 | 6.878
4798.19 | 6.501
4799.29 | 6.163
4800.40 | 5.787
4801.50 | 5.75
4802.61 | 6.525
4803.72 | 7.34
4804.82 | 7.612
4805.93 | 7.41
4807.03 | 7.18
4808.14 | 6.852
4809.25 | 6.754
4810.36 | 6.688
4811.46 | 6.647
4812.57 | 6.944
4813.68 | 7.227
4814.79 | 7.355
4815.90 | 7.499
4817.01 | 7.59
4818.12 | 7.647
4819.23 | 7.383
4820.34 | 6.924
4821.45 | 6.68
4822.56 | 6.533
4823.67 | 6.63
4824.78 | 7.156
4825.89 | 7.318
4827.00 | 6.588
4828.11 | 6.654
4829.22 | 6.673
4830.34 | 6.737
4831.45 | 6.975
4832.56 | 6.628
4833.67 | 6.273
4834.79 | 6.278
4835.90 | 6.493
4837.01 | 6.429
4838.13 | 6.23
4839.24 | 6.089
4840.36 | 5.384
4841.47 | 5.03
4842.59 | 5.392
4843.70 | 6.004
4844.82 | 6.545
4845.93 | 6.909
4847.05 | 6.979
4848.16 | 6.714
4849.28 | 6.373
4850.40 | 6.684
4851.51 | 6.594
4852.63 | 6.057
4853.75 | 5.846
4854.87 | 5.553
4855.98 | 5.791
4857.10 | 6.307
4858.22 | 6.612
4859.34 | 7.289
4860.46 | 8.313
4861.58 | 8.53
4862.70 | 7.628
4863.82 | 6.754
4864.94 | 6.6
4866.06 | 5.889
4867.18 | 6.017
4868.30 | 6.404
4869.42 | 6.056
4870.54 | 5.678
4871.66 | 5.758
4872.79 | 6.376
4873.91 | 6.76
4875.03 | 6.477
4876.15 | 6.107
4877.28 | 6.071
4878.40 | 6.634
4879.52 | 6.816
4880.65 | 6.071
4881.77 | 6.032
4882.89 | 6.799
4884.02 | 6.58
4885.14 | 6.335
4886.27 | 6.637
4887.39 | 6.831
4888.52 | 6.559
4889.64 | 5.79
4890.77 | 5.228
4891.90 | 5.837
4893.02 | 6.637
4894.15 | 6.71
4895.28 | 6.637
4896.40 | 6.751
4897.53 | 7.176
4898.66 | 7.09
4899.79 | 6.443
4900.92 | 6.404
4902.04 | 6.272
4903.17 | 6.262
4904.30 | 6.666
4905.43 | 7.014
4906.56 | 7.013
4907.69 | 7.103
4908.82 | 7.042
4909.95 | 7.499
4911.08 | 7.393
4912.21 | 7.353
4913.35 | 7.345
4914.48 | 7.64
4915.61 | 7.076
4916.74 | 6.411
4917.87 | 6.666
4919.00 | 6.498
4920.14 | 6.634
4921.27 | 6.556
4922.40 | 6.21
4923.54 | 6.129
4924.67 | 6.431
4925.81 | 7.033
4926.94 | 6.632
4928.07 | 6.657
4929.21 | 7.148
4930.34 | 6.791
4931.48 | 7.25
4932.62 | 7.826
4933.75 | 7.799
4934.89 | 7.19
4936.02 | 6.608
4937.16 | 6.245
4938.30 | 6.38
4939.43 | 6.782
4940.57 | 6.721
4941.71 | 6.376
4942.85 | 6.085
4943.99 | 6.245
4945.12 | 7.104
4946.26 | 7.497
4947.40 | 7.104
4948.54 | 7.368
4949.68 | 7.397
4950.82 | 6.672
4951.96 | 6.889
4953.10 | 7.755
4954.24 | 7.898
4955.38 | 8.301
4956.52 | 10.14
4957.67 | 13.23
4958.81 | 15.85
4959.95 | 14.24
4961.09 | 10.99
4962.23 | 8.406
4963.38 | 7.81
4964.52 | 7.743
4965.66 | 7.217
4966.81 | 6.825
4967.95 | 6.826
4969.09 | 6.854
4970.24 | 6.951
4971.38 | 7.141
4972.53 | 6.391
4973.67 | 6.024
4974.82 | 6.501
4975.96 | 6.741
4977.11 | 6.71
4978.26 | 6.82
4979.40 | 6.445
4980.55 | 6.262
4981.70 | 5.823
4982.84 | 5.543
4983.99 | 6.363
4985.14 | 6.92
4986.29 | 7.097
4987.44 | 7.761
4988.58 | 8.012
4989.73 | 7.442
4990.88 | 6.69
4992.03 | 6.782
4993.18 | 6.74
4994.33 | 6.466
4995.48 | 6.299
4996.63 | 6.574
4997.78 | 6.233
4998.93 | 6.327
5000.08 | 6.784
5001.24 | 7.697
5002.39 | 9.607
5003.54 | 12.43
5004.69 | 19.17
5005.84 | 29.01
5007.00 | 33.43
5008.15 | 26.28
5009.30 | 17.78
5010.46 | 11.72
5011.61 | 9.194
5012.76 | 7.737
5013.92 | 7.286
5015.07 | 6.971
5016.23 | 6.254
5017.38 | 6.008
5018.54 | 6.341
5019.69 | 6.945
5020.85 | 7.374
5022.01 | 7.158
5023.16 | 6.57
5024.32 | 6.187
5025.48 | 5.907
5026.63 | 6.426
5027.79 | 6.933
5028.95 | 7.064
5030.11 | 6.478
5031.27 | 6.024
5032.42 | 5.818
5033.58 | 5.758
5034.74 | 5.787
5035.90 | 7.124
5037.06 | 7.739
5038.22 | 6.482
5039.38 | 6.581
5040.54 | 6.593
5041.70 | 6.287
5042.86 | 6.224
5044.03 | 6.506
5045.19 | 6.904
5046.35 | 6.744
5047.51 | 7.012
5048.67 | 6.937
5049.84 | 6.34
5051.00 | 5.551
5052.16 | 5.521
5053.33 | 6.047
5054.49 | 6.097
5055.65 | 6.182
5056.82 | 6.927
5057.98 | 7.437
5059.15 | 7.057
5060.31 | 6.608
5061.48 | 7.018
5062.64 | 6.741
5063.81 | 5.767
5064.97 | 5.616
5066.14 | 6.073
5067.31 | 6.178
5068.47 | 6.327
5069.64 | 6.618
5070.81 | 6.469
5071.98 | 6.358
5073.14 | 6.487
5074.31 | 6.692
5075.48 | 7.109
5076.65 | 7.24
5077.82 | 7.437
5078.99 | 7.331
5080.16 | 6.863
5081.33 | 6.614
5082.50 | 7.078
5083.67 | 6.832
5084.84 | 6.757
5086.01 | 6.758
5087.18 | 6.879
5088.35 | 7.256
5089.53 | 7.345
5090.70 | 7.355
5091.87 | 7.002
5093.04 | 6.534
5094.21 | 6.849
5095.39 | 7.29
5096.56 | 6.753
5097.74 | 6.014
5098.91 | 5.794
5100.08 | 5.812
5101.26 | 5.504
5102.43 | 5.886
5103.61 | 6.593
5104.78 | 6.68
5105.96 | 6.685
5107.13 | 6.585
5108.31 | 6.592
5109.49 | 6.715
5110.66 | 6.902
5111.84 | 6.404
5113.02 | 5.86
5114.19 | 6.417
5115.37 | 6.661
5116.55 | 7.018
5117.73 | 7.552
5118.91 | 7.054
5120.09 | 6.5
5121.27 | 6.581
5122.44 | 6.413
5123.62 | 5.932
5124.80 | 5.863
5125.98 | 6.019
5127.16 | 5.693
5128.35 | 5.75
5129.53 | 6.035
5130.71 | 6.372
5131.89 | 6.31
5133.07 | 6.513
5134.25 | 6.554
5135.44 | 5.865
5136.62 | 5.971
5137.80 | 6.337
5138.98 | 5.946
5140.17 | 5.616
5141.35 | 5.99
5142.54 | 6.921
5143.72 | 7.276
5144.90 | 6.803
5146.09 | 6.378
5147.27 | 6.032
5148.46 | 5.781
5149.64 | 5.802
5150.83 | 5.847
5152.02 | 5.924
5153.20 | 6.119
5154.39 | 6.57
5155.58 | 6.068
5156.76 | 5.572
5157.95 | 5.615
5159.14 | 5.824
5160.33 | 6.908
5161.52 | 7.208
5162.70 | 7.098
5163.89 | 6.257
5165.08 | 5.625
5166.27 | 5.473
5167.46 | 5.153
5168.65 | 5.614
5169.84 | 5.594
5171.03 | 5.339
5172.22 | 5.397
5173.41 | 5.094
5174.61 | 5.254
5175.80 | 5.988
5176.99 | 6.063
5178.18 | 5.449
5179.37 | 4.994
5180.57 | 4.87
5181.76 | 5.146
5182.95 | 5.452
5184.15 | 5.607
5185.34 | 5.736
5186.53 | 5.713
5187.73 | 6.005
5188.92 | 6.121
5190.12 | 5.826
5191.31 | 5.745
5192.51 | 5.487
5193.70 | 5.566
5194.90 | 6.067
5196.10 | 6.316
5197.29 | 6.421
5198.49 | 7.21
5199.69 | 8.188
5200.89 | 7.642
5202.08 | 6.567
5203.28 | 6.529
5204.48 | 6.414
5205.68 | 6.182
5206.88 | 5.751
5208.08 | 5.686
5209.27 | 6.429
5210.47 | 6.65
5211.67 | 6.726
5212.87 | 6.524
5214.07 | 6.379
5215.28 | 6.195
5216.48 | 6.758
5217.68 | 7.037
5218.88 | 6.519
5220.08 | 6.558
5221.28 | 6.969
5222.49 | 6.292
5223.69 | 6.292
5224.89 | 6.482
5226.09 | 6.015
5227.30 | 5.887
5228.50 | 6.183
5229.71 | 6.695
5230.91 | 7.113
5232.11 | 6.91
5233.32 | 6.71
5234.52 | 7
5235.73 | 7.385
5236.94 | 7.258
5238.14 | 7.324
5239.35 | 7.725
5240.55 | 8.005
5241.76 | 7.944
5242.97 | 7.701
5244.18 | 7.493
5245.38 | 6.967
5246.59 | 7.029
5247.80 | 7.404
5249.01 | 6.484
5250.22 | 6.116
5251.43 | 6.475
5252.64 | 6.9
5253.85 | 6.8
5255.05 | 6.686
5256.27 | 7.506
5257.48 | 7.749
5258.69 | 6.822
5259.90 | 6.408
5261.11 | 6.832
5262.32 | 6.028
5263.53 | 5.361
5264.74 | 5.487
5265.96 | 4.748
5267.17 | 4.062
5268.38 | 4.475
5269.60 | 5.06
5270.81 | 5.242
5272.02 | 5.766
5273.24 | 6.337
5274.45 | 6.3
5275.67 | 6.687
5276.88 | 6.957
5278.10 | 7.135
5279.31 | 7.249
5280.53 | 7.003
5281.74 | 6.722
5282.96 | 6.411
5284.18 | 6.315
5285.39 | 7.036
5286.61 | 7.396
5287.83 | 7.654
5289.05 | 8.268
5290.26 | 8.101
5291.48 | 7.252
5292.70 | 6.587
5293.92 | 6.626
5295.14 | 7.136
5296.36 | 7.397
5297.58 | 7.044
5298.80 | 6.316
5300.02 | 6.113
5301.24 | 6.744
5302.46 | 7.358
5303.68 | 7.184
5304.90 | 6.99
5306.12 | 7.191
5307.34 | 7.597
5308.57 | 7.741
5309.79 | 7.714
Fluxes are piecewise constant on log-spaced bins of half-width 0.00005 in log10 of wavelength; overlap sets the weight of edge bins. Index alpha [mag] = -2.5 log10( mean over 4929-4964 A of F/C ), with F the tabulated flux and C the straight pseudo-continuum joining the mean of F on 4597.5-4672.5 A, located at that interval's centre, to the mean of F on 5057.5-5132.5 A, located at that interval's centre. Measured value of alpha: -0.22 mag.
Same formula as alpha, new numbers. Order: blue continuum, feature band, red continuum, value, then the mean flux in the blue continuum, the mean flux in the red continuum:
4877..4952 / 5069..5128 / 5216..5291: 0.013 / 6.74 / 6.68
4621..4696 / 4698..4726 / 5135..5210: 0.027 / 6.73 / 6.03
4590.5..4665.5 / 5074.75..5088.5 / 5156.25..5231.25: -0.129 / 6.62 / 6.12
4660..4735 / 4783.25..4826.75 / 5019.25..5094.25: -0.036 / 6.63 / 6.63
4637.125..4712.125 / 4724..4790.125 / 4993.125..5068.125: 0.052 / 6.56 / 8.23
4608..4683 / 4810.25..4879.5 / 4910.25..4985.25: 0.082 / 6.63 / 7.35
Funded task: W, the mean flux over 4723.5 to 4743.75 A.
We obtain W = 6.69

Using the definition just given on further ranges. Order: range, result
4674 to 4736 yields 6.67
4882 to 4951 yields 6.76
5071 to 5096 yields 6.95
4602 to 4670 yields 6.66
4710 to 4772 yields 6.59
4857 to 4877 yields 6.64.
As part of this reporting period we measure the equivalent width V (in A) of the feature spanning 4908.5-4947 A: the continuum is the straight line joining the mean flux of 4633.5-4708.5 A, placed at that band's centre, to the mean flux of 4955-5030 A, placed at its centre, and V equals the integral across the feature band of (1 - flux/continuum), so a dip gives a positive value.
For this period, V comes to 7.3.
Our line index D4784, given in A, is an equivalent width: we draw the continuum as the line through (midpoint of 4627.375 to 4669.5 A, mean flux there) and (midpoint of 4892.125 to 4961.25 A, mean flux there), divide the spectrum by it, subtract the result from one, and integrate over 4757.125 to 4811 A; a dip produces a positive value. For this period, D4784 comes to 1.81 A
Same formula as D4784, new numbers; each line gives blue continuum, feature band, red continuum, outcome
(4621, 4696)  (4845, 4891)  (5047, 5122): 1.3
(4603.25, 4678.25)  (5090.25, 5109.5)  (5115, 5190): -1.3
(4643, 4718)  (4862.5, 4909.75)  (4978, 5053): 7.1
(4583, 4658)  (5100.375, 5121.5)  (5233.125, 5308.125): 0.6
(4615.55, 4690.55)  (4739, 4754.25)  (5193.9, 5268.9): 0.7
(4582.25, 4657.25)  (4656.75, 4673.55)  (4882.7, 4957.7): 0.3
